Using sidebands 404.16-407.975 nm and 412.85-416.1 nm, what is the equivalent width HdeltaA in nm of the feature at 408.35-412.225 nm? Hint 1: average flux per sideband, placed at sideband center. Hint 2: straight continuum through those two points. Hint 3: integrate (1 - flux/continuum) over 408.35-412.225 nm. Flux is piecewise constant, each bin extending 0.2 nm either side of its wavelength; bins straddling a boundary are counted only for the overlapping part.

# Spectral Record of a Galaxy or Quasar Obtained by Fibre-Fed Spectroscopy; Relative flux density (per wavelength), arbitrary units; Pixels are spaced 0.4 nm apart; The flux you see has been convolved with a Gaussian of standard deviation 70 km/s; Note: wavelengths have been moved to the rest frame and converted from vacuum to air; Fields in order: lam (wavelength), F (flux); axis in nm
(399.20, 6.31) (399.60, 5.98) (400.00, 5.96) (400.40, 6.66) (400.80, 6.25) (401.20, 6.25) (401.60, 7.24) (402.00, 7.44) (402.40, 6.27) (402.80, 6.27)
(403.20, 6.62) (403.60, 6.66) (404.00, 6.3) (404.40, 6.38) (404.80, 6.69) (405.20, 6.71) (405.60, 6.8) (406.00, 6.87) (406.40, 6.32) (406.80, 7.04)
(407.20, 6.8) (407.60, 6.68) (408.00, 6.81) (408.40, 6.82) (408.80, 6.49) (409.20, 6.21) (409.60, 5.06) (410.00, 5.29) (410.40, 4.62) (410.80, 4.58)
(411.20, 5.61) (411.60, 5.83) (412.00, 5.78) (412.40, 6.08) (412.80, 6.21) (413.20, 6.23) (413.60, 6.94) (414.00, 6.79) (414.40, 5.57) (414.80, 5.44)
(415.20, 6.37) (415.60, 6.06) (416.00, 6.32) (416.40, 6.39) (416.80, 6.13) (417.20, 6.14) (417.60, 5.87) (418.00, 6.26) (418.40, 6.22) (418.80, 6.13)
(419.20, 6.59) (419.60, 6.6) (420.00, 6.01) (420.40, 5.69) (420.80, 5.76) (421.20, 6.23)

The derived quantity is 0.52 nm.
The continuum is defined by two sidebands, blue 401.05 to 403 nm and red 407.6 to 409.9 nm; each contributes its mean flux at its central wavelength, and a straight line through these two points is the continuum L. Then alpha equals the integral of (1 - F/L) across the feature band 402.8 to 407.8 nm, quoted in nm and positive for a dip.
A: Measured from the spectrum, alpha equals -0.12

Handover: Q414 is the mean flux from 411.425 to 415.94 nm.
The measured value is 6.13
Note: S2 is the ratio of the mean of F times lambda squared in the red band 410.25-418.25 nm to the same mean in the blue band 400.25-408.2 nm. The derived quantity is 0.94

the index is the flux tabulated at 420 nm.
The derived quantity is 6.01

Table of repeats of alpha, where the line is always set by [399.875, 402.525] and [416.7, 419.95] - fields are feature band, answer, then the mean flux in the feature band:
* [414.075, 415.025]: 0.09 nm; 5.7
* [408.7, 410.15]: 0.16 nm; 5.73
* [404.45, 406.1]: -0.05 nm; 6.73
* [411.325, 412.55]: 0.10 nm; 5.87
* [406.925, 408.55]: -0.08 nm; 6.79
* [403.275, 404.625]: 0.02 nm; 6.47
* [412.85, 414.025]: -0.04 nm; 6.58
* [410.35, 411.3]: 0.22 nm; 4.92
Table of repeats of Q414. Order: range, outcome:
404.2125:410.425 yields 6.4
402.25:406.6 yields 6.54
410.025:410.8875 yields 4.74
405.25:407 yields 6.75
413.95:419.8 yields 6.18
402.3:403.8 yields 6.47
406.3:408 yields 6.74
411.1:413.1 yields 5.93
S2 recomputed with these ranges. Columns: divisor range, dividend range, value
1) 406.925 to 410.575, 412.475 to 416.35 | 1.05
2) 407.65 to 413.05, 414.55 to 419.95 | 1.10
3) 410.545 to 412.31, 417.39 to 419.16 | 1.17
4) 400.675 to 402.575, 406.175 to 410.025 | 0.98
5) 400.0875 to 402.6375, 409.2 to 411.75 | 0.82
